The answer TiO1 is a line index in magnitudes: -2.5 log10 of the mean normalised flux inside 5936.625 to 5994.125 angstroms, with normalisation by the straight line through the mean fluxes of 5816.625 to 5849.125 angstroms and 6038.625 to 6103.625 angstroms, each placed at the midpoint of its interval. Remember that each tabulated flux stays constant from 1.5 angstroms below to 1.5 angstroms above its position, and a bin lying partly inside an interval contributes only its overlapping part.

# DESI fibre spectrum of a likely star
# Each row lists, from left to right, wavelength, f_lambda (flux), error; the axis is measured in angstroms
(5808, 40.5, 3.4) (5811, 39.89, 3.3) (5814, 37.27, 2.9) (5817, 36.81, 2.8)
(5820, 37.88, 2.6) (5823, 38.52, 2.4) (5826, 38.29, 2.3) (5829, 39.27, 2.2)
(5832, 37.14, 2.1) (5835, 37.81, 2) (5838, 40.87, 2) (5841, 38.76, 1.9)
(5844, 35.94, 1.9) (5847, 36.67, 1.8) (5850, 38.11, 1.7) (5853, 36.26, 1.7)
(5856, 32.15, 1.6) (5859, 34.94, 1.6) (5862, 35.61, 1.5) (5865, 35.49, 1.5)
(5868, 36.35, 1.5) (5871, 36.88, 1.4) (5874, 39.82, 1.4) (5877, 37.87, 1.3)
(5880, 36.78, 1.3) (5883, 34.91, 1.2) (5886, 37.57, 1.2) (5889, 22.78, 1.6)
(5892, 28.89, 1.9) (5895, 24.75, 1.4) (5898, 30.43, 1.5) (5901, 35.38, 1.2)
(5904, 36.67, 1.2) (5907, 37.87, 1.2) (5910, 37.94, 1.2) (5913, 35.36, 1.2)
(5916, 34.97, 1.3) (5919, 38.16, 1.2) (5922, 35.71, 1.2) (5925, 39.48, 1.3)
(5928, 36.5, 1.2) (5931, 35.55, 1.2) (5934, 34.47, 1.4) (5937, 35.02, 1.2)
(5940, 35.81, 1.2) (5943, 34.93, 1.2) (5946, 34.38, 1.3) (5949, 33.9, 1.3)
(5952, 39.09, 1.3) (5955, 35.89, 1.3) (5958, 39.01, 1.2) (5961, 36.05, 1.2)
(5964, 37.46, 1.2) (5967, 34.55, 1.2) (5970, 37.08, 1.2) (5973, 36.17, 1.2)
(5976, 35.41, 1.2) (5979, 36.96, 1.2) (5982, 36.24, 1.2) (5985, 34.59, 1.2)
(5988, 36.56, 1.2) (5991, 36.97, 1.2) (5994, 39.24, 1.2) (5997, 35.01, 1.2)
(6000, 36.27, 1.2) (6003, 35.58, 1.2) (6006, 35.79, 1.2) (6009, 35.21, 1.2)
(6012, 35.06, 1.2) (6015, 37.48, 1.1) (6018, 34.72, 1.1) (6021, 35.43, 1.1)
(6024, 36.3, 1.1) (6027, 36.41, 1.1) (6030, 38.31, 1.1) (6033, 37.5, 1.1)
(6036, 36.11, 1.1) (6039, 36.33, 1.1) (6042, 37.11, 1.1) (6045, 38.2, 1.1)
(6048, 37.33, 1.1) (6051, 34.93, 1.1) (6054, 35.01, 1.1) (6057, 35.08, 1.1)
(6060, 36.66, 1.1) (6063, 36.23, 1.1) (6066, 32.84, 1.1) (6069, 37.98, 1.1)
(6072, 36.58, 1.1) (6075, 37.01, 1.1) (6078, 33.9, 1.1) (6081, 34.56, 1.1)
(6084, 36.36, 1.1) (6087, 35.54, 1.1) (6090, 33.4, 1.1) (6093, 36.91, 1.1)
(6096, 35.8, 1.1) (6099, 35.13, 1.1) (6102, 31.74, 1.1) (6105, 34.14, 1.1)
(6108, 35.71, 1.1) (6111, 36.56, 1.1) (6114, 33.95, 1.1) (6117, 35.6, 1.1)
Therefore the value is 0.01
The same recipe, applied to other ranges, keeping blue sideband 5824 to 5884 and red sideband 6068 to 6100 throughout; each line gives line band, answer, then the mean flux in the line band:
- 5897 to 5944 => 0.02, 36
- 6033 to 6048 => -0.03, 37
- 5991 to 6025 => 0.00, 36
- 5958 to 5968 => 0.00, 36.5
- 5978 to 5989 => 0.01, 36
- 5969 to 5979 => 0.00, 36.3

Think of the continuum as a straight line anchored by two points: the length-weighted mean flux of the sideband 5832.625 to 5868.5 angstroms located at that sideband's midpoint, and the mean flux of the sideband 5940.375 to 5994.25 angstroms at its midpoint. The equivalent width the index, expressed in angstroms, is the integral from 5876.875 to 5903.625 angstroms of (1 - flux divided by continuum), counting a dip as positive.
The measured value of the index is 3.3 angstroms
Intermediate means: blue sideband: 36.6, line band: 32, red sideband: 36.3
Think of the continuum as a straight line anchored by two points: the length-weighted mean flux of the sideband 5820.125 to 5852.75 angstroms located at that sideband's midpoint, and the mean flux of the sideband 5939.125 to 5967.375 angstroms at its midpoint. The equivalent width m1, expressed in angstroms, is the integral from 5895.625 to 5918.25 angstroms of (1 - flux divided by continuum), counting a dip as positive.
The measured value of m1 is 1.1 angstroms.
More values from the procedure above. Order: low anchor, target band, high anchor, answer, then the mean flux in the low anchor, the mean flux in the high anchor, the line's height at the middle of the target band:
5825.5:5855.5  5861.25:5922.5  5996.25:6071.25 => 4.18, 37.7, 36.1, 37.3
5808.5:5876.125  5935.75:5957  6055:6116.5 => 0.48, 37.4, 35.3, 36.5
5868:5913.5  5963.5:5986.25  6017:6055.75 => -0.30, 34.3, 36.5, 35.5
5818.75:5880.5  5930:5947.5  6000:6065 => 0.81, 37.2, 36.2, 36.7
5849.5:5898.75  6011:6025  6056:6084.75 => -0.21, 34.1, 35.7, 35.3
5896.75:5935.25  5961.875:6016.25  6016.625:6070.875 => -0.02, 36.1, 36.3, 36.2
